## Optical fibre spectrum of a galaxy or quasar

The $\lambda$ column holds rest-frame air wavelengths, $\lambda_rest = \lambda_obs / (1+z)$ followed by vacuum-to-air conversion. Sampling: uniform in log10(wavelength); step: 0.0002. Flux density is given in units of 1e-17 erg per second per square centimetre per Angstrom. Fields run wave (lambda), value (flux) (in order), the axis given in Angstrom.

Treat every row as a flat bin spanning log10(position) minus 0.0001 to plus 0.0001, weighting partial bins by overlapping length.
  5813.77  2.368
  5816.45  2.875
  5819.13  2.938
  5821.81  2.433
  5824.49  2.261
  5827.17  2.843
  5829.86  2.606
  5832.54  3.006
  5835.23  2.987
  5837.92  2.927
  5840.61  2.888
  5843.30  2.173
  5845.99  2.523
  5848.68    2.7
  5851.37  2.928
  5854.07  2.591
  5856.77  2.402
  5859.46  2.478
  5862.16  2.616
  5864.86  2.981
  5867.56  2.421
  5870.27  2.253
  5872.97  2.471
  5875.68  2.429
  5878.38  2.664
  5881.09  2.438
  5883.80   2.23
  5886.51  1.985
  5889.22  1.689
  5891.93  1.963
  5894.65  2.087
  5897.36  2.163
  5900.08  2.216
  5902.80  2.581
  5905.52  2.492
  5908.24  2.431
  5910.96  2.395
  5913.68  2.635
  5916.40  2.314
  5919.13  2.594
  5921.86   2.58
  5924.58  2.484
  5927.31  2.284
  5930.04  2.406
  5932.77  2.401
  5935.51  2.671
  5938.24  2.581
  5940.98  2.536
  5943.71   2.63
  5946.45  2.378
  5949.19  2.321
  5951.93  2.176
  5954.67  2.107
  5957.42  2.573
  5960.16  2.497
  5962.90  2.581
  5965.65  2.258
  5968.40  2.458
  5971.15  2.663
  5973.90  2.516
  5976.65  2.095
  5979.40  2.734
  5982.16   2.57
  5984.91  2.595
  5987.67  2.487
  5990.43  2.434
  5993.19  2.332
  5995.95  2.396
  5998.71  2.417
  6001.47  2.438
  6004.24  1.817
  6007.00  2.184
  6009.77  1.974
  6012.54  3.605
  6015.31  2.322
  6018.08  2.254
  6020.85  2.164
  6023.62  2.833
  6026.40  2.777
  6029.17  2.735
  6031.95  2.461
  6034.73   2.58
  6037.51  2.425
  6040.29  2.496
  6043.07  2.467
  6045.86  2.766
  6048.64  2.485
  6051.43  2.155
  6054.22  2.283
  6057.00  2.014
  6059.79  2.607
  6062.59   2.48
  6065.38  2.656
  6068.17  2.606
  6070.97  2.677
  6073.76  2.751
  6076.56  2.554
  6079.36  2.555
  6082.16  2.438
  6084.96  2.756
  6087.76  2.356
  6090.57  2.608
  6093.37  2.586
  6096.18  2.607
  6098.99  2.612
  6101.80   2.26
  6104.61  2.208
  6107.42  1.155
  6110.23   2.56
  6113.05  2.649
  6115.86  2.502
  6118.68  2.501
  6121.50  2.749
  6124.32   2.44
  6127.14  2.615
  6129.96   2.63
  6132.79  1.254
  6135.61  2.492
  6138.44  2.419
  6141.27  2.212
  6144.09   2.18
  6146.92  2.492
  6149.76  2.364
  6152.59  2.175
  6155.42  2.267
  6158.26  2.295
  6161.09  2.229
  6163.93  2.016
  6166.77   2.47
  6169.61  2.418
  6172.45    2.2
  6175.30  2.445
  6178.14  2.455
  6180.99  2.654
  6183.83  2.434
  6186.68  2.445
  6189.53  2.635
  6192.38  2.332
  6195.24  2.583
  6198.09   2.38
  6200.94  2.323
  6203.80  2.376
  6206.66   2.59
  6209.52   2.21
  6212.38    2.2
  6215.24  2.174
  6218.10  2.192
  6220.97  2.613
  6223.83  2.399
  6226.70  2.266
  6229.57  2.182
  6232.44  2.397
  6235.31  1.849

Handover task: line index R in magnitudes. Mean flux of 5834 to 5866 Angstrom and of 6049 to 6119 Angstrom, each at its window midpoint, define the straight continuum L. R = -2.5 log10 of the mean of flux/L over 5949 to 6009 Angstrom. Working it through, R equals 0.07 mag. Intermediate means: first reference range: 2.68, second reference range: 2.45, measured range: 2.39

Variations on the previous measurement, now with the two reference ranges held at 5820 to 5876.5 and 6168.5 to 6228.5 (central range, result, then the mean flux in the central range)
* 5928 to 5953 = 0.05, 2.45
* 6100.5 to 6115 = 0.13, 2.18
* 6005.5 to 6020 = 0.03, 2.45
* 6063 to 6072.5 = -0.07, 2.63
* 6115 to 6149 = 0.03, 2.37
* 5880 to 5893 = 0.25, 2.06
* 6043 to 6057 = 0.05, 2.39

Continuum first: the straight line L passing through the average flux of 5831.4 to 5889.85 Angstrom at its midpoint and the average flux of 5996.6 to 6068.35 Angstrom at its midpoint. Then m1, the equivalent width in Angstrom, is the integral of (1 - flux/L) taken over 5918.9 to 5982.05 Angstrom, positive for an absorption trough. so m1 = 1.1 Angstrom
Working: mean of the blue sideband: 2.54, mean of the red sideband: 2.46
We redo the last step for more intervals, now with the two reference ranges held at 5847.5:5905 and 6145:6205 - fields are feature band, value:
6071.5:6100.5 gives -2.4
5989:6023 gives 0.2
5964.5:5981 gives -0.5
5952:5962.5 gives 0.0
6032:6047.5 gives -1.0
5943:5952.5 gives 0.1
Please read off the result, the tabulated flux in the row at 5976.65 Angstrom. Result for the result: 2.095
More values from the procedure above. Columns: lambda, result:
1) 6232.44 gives 2.397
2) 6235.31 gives 1.849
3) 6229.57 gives 2.182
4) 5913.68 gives 2.635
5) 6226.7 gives 2.266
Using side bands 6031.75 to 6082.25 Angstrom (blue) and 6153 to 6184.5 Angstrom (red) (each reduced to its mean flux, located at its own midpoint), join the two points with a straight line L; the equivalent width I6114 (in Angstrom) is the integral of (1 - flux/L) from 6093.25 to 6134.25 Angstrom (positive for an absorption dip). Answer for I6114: 1.3 Angstrom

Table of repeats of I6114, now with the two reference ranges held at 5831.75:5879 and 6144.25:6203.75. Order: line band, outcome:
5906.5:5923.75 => 0.61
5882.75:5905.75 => 4.07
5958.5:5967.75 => 0.34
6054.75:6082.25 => -0.79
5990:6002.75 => 0.59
